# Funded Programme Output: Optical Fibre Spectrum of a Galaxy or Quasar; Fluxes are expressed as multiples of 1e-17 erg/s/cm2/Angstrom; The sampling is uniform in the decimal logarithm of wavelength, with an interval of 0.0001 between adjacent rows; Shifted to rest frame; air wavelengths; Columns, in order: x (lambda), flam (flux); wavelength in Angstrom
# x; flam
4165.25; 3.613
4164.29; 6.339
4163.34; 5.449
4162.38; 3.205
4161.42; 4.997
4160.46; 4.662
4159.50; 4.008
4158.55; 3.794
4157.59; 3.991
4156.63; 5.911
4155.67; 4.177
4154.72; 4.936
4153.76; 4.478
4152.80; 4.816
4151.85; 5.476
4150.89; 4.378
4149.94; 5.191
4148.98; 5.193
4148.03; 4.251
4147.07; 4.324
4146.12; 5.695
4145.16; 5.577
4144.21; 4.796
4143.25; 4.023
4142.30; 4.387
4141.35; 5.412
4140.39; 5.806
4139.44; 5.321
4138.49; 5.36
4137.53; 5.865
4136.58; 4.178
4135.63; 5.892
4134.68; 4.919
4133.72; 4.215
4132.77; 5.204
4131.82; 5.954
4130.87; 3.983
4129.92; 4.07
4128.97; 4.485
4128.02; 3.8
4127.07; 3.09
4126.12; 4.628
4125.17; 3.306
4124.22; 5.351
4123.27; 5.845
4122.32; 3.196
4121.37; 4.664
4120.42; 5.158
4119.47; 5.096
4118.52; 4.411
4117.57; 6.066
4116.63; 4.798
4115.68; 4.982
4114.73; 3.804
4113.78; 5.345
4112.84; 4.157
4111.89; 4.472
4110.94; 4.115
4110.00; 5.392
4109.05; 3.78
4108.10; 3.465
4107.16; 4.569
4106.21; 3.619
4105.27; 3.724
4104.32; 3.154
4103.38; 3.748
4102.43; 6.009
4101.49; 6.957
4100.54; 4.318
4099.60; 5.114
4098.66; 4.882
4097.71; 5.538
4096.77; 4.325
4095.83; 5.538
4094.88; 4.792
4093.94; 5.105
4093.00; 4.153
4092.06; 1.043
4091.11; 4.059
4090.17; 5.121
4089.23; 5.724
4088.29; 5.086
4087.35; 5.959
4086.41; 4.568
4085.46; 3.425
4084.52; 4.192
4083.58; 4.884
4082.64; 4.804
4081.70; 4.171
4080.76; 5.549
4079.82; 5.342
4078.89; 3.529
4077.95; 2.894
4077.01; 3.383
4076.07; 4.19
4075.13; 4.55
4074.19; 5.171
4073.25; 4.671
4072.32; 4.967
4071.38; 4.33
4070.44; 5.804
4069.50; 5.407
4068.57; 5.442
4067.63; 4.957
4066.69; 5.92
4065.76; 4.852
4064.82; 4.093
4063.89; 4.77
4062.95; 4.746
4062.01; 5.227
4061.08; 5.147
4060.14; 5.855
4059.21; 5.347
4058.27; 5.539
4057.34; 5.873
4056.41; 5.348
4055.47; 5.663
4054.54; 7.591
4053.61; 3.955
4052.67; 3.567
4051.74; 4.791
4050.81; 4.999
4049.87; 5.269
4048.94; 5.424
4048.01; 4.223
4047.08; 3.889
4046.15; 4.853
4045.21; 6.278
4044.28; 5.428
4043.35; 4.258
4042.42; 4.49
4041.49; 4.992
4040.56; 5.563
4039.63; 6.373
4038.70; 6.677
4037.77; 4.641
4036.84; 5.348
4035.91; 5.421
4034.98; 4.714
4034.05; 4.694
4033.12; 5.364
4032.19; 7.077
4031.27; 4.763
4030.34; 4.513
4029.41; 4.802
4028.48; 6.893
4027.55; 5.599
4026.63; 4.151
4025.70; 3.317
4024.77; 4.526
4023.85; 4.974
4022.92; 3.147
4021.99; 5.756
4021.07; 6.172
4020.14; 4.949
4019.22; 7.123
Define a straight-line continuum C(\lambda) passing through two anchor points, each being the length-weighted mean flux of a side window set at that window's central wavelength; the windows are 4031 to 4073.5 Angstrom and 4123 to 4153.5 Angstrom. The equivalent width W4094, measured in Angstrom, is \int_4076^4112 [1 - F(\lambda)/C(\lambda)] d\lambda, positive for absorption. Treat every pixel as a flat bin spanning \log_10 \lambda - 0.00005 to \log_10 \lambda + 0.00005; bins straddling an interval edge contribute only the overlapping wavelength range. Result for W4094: 3.8 Angstrom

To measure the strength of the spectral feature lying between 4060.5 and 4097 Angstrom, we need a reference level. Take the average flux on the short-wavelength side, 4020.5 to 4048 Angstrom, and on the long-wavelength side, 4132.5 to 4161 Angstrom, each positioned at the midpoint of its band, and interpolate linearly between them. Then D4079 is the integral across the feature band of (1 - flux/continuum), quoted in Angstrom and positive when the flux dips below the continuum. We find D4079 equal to 2.53 Angstrom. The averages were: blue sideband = 5.11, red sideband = 4.87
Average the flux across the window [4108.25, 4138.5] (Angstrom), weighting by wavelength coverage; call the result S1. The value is 4.65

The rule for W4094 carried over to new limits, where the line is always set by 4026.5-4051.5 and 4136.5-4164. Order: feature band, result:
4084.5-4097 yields 1.3 Angstrom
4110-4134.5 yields 1.7 Angstrom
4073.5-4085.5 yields 1.7 Angstrom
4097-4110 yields 1.2 Angstrom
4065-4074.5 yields 0.0 Angstrom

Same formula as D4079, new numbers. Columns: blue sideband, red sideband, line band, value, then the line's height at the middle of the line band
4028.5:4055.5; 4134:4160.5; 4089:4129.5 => 3.8 Angstrom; 4.99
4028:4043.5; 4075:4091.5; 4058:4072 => -0.9 Angstrom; 4.84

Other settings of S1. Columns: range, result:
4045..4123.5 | 4.76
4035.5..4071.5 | 5.2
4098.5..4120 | 4.61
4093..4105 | 4.9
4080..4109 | 4.58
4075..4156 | 4.65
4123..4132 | 4.37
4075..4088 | 4.39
